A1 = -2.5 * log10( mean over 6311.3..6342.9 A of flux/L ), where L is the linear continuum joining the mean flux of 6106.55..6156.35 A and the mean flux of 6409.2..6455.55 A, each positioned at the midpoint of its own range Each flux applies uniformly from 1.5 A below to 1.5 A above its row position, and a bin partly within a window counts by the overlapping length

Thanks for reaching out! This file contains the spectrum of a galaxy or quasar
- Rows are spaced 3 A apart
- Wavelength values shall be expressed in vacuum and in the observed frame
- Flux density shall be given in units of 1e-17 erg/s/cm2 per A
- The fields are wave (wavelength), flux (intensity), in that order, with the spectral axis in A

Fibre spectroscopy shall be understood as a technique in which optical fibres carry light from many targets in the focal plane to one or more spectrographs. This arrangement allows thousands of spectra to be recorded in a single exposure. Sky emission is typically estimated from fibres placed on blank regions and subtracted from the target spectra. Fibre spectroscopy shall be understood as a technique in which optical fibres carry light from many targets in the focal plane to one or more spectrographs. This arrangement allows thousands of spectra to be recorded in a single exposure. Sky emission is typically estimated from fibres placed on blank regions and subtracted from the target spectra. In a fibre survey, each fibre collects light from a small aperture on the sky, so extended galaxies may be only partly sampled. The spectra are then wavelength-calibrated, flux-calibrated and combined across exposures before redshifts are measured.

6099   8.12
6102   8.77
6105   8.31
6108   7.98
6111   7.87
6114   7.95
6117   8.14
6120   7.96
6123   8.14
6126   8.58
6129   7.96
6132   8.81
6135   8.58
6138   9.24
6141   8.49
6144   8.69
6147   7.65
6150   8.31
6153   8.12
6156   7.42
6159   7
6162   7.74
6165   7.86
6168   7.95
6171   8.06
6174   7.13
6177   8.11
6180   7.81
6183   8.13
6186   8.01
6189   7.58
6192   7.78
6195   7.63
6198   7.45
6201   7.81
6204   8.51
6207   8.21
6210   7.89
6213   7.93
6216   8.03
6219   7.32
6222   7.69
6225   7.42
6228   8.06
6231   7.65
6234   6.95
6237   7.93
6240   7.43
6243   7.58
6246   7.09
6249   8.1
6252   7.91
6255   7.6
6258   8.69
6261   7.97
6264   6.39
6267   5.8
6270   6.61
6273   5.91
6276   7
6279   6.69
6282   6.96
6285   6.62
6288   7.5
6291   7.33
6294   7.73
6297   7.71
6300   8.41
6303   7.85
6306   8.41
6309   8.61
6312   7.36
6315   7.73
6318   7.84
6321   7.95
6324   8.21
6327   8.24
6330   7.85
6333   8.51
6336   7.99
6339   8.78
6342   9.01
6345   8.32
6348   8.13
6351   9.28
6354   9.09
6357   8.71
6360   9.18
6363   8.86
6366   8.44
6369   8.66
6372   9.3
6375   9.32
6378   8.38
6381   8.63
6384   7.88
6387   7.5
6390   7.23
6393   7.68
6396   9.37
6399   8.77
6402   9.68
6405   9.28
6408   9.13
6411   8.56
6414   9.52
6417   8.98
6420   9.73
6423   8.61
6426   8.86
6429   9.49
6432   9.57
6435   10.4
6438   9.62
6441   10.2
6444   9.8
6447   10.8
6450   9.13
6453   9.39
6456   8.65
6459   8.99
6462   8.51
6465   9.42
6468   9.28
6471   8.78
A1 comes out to 0.12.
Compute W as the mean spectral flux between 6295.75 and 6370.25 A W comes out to 8.37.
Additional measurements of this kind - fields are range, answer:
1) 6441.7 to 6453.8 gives 9.83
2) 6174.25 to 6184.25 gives 7.9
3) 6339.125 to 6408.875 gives 8.69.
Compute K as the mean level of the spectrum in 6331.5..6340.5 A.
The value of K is 8.43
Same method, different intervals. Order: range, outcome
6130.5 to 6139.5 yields 8.88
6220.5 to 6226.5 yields 7.55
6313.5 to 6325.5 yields 7.93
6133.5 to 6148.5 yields 8.53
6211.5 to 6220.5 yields 7.76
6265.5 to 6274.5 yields 6.11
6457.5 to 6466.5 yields 8.97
